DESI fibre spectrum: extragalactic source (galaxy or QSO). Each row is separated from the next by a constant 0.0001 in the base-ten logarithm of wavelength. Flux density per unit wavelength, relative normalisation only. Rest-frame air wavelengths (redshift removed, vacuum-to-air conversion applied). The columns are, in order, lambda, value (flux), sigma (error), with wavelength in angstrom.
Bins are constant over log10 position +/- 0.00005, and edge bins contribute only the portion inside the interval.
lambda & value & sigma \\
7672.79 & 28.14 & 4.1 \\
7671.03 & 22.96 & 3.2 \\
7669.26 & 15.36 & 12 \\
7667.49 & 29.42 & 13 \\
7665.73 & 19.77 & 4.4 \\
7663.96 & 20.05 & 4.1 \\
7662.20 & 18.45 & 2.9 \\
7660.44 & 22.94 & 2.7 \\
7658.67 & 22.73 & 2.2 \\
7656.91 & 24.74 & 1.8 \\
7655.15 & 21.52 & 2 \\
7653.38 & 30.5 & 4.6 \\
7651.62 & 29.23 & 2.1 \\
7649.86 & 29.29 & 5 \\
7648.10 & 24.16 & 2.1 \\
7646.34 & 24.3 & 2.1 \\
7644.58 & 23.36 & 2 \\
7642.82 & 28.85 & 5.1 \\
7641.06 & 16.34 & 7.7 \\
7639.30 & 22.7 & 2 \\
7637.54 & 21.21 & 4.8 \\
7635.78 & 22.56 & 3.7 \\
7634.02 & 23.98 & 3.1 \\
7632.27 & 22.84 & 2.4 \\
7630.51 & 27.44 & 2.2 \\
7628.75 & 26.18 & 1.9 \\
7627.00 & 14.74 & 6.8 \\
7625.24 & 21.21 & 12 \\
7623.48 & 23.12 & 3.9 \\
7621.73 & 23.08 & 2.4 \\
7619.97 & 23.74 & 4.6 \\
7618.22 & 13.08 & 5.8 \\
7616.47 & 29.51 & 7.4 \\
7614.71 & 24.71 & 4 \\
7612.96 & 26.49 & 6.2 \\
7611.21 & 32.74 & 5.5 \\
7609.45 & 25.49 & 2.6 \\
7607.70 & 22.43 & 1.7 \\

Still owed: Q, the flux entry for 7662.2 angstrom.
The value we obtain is 18.45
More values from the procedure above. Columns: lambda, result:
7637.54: 21.21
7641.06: 16.34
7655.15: 21.52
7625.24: 21.21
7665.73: 19.77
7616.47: 29.51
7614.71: 24.71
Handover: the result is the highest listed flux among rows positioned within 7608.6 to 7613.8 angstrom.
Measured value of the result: 32.74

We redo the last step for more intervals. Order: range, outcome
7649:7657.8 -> 30.5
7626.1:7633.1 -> 27.44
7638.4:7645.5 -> 28.85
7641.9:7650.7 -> 29.29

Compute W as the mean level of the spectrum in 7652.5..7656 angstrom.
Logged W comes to 26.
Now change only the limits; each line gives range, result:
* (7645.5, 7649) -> 24.3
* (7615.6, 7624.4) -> 22.5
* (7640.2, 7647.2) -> 23.2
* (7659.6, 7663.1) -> 20.7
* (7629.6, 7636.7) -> 24.2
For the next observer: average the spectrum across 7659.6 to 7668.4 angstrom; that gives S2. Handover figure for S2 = 22.1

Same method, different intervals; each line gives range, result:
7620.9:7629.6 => 21.7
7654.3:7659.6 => 23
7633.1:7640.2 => 22.6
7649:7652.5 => 29.3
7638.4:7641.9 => 19.6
